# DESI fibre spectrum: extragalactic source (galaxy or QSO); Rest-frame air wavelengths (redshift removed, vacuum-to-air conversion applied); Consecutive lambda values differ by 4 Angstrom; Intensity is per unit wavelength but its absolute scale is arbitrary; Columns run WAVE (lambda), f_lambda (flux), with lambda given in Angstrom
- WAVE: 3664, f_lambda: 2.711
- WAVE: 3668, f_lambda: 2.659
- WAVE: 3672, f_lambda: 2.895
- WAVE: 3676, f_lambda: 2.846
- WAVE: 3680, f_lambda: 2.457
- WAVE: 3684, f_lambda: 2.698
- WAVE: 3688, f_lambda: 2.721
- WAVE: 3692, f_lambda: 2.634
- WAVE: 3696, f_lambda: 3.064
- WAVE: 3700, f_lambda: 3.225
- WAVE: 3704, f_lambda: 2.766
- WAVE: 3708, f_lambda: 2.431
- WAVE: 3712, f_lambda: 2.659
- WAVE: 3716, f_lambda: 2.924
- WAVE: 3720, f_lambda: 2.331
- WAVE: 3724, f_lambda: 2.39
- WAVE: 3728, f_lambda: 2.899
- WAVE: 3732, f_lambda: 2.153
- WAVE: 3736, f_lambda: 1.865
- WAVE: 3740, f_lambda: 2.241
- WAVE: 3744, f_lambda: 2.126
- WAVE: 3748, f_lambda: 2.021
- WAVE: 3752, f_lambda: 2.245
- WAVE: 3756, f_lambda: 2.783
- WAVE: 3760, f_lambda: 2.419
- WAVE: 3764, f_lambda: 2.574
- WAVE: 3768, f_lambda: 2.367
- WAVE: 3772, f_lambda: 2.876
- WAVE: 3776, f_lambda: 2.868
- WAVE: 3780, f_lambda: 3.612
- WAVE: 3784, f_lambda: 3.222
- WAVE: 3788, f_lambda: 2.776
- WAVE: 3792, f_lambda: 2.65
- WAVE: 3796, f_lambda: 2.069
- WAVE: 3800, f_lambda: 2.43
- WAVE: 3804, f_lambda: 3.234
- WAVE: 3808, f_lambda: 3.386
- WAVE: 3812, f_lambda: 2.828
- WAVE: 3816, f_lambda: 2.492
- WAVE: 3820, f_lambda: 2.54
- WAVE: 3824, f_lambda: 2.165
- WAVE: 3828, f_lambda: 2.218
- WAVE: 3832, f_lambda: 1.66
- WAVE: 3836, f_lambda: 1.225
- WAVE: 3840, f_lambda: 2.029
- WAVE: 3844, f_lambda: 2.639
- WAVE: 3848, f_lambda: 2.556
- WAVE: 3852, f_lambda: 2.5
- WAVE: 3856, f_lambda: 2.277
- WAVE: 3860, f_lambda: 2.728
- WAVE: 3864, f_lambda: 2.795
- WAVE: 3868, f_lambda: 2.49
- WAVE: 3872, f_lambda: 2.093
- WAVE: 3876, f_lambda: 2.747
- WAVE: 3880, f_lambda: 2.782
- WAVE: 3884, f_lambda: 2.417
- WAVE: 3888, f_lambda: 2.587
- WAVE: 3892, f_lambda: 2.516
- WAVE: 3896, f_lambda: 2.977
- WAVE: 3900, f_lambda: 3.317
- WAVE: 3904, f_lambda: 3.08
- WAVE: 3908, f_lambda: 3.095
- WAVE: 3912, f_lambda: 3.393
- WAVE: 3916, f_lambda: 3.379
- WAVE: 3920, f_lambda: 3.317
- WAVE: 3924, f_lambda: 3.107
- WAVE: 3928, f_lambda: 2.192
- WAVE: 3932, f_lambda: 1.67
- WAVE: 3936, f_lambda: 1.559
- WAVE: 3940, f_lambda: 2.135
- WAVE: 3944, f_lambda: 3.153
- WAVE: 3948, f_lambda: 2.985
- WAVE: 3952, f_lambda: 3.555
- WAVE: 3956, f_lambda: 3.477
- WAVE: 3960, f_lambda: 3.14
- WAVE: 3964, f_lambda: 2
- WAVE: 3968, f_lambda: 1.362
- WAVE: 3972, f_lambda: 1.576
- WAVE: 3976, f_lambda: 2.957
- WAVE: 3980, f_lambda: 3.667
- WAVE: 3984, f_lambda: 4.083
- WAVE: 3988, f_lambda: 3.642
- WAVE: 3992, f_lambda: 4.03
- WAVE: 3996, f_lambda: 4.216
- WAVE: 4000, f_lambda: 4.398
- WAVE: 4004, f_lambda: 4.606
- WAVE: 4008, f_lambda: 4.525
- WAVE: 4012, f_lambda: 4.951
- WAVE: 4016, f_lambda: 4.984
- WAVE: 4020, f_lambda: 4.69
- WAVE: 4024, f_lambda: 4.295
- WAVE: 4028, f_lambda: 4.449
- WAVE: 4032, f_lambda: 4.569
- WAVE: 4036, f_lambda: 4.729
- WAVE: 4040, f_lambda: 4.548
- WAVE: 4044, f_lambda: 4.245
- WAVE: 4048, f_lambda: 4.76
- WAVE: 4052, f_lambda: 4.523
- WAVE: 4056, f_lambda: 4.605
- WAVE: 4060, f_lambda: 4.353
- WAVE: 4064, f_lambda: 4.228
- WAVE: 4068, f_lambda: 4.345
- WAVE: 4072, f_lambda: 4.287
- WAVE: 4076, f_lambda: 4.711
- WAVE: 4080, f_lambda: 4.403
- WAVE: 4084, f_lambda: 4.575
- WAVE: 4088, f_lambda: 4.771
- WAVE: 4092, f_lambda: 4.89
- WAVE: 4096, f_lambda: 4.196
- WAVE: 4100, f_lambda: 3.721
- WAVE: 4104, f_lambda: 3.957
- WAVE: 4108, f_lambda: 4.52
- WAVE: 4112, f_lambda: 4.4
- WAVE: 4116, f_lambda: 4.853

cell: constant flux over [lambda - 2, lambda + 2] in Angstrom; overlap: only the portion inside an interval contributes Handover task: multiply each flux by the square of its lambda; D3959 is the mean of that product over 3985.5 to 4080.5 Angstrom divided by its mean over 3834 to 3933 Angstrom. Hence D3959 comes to 1.8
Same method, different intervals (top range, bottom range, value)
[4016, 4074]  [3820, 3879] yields 2.14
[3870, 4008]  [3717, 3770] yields 1.42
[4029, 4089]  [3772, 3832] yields 1.89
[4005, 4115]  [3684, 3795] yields 2.02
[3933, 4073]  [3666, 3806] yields 1.66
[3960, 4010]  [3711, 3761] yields 1.63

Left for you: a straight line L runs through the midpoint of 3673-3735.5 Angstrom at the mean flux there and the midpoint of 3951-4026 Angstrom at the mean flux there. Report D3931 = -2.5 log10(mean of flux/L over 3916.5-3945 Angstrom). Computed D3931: 0.37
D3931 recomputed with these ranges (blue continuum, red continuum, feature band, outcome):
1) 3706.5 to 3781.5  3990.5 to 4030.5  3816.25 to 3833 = 0.371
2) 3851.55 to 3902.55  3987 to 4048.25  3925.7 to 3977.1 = 0.426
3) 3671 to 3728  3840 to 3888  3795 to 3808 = -0.057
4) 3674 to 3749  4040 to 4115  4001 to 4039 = -0.125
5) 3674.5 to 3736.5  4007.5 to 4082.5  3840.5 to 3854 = 0.343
